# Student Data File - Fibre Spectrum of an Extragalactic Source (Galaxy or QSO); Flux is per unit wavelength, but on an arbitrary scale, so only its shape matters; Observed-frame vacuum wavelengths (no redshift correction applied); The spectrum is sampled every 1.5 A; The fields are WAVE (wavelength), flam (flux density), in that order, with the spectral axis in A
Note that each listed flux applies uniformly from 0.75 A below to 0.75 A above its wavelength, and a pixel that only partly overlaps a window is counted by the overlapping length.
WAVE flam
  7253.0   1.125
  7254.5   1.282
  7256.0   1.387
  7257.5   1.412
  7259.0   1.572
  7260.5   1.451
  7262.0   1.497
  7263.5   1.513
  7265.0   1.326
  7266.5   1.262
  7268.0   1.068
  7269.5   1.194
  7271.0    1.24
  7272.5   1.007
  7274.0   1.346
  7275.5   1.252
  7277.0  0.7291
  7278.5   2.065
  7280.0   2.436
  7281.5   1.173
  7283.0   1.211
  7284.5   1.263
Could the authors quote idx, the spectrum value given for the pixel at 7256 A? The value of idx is 1.387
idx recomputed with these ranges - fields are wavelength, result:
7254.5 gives 1.282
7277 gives 0.7291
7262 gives 1.497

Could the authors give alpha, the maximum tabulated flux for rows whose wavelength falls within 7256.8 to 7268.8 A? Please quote 1.572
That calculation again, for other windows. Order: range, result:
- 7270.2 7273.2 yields 1.24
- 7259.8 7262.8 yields 1.497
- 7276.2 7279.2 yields 2.065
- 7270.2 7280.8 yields 2.436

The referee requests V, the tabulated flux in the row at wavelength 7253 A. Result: 1.125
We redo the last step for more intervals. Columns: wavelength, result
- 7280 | 2.436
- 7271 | 1.24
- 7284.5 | 1.263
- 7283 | 1.211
